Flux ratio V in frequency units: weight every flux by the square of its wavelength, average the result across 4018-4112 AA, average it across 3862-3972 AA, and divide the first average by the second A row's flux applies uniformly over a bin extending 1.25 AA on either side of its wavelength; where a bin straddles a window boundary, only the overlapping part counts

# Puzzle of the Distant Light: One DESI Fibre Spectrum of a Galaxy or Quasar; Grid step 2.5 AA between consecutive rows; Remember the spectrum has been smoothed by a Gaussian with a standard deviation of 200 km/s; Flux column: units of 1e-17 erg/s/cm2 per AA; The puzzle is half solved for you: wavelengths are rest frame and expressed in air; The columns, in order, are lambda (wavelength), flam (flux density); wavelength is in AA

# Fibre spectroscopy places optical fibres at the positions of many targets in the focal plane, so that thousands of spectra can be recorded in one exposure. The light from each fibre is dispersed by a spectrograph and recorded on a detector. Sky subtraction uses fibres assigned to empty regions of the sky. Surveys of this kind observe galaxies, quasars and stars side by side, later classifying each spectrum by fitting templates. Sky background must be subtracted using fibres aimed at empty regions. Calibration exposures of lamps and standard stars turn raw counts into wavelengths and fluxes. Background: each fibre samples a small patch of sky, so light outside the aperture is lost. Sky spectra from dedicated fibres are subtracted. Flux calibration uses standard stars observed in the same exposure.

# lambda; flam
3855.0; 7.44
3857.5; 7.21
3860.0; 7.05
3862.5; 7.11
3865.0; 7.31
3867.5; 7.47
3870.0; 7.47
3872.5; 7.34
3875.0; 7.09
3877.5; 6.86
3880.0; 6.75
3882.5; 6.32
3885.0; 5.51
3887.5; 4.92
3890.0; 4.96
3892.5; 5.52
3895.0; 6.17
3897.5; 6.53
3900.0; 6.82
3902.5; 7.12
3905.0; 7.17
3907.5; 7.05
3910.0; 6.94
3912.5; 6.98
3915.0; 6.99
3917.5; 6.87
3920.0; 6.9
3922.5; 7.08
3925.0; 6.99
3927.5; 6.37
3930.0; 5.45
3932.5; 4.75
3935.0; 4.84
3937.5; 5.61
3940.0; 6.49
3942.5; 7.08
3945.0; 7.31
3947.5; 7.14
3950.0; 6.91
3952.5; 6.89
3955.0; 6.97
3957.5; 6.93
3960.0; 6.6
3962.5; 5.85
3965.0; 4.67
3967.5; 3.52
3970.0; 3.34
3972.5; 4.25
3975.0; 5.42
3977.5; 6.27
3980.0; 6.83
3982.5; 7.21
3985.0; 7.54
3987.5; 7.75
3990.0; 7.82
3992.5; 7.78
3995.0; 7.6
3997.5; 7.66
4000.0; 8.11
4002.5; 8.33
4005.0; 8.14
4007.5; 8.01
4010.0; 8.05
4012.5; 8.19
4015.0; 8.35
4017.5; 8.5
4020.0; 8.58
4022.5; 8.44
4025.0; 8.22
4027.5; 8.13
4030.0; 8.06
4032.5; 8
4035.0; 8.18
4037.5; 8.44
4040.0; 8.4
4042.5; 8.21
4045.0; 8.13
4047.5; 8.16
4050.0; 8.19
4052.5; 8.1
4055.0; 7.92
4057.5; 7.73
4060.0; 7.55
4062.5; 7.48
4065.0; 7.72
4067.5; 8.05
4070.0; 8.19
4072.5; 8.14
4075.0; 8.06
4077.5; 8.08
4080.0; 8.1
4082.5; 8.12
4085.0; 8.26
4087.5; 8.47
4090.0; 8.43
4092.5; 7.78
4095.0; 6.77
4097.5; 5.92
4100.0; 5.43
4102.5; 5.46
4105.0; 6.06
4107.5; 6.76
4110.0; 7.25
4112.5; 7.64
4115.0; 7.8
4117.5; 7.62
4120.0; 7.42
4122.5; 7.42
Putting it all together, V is 1.31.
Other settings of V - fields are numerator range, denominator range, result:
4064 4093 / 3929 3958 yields 1.37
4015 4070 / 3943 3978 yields 1.44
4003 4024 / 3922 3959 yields 1.33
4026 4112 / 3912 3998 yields 1.27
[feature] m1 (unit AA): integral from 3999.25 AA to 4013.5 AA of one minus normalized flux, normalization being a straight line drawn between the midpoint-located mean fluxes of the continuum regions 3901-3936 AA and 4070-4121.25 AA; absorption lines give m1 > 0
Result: -2.4 AA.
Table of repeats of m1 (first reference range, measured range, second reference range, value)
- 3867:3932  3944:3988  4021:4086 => 6.47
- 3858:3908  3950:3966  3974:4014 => 1.91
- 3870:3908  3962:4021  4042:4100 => 2.02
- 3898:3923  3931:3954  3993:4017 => 3.18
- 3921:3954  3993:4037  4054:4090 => -4.99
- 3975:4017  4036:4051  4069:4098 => -0.87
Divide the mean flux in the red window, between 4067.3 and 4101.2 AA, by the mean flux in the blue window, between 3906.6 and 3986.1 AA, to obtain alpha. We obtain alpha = 1.2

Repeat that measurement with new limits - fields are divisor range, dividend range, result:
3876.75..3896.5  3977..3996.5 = 1.26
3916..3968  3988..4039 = 1.29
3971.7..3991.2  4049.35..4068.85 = 1.17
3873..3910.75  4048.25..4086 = 1.25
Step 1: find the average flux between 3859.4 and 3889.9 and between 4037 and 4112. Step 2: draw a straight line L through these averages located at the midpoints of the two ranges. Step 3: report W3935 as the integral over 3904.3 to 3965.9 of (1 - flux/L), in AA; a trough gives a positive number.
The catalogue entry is 4.0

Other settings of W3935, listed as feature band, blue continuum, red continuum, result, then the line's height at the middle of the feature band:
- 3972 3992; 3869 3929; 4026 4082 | 1.7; 7.38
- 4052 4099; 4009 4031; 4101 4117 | -2.8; 7.39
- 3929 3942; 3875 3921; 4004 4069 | 2.6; 6.92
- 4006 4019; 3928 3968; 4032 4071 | -1.6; 7.31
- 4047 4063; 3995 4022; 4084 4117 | -0.5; 7.62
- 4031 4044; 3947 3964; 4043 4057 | -0.6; 7.9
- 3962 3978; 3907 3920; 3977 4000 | 5.9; 7.34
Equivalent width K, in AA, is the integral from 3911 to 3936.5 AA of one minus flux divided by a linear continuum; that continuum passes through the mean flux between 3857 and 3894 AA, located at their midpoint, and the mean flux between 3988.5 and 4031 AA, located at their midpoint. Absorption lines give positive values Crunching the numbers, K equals 2.9 AA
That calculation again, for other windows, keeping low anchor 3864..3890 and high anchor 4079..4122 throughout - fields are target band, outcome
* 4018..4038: -3.4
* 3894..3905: -0.1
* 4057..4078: -2.1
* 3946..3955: -0.2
